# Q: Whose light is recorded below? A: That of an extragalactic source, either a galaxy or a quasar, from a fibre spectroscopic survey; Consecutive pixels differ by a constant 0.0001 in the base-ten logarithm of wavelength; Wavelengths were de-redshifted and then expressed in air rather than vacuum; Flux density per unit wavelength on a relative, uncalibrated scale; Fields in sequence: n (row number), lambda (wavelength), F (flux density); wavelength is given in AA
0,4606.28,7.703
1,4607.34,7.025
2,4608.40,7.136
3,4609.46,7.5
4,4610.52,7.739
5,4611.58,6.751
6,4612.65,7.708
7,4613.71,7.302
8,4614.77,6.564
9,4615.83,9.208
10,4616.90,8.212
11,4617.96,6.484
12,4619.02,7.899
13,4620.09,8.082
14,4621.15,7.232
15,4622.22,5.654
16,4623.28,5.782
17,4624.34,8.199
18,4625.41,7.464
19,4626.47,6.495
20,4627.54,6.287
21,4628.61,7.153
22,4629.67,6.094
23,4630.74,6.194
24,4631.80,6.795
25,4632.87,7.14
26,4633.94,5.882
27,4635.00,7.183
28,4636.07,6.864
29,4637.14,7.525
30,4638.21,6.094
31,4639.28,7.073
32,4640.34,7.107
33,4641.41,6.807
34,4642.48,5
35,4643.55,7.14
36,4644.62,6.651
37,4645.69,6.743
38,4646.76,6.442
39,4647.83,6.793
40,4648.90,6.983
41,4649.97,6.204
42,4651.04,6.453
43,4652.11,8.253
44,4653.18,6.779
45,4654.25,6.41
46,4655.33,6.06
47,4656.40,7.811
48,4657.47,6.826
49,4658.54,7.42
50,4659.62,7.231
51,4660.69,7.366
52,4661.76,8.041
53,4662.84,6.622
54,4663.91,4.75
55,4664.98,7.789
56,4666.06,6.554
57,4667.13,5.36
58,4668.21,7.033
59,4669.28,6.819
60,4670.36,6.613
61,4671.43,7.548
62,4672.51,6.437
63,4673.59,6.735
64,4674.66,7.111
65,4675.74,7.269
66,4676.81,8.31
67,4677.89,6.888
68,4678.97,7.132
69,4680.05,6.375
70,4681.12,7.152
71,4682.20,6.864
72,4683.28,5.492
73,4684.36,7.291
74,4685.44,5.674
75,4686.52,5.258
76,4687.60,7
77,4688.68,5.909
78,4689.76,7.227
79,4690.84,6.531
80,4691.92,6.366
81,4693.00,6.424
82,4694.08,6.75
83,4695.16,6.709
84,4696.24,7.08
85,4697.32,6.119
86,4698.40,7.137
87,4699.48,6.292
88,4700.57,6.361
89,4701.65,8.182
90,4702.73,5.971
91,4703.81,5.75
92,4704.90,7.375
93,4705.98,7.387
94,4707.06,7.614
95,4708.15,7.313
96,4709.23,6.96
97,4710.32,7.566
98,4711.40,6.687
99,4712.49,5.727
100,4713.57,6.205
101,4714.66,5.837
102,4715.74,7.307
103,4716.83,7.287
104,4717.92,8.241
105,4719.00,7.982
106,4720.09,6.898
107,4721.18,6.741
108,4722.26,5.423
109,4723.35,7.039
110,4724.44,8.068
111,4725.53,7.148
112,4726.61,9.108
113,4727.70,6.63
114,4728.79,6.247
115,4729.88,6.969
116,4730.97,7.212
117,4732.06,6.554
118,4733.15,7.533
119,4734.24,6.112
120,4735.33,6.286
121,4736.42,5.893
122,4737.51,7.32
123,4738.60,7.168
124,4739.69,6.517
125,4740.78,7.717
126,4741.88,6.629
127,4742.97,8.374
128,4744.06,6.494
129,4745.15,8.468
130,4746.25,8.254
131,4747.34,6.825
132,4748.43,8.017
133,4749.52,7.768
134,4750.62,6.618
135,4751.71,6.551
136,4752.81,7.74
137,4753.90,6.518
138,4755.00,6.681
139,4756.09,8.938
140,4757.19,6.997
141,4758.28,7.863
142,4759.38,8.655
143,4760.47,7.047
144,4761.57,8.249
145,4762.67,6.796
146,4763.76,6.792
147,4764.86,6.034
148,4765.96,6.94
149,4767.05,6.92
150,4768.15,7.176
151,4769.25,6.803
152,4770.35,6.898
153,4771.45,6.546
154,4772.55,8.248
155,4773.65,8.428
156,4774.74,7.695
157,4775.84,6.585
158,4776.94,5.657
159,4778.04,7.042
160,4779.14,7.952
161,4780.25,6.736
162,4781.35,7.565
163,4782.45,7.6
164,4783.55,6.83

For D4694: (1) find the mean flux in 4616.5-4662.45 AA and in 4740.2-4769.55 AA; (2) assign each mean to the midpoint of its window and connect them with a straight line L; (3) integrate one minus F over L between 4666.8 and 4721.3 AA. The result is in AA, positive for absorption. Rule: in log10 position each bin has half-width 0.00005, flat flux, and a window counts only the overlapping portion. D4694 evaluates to 2.3 AA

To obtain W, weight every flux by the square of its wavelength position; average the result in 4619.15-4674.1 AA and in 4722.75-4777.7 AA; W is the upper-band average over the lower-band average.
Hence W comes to 1.1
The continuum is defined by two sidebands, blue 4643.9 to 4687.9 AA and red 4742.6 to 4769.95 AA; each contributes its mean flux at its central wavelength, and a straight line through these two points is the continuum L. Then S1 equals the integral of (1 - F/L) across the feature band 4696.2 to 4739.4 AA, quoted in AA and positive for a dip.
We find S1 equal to 1.1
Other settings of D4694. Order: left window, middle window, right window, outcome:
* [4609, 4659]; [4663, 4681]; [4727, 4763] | 0.60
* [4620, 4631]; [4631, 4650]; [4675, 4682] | 0.47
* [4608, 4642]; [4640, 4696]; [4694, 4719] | 1.80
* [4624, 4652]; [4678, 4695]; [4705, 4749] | 1.03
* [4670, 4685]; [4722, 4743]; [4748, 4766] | 0.61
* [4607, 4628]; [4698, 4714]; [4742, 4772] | 0.95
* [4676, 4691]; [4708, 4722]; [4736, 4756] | 0.03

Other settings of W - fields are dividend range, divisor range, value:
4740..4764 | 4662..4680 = 1.13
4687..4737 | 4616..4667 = 1.03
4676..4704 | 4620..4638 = 1.01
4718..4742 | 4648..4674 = 1.05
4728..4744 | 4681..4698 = 1.08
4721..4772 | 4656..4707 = 1.08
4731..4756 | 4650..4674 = 1.08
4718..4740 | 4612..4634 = 1.03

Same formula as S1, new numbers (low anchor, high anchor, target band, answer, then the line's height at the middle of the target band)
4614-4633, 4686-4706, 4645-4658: 0.13 AA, 6.88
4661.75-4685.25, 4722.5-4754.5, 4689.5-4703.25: 0.43 AA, 6.91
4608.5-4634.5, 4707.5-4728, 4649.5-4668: 0.65 AA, 7.07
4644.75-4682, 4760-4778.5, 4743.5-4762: -1.27 AA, 7.03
